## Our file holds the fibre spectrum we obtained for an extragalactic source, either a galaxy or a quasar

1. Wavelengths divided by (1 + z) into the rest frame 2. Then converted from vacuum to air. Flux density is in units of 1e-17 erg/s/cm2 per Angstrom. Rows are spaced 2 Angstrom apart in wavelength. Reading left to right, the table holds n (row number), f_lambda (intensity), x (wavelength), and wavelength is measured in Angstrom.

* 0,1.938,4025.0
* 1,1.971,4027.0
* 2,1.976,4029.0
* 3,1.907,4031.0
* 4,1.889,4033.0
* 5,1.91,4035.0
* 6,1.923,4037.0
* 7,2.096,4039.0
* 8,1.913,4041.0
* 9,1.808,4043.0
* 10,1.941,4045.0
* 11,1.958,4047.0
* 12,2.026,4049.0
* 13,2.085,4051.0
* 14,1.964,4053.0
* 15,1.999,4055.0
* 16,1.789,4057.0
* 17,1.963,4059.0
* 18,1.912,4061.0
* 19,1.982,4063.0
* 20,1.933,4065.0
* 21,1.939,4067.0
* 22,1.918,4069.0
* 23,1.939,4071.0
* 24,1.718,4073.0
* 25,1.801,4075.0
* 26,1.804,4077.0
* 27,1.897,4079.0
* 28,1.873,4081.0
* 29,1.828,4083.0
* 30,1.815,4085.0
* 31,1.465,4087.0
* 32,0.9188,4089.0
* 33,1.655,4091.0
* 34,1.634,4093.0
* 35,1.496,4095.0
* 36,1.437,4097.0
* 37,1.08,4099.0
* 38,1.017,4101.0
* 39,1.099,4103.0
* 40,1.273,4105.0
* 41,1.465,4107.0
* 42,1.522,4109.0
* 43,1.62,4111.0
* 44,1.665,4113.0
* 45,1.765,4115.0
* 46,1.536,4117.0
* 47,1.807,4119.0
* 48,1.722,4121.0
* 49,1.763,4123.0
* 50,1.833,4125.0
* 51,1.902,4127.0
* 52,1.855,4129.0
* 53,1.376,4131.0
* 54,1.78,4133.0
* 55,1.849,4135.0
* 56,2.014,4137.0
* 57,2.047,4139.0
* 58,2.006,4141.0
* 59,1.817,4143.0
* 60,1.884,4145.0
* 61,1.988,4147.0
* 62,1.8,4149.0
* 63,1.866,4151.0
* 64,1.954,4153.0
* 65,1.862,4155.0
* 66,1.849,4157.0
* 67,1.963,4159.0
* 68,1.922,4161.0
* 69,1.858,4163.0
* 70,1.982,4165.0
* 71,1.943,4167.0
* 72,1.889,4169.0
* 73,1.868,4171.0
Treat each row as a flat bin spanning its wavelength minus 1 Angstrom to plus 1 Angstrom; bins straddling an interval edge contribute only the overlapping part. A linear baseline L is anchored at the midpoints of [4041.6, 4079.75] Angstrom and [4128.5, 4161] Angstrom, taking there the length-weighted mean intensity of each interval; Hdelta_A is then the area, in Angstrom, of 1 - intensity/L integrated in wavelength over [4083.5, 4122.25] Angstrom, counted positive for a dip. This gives 8.5 Angstrom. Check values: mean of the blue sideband 1.91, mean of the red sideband 1.87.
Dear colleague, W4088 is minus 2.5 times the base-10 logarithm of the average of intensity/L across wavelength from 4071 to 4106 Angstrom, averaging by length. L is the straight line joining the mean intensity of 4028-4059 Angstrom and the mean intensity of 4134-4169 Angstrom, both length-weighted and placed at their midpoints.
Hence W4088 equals 0.25 mag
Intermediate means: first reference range 1.95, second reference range 1.92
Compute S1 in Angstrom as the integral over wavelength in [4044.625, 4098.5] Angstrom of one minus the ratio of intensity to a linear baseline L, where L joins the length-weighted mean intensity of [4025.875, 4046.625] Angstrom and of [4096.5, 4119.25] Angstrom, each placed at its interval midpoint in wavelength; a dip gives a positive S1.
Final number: -3.4 Angstrom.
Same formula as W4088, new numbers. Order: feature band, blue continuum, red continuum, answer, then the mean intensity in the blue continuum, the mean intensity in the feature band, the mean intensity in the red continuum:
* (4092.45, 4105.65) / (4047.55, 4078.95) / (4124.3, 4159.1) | 0.426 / 1.92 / 1.28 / 1.87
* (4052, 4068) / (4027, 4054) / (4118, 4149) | -0.003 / 1.95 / 1.94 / 1.84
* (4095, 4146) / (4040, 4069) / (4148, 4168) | 0.166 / 1.94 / 1.64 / 1.9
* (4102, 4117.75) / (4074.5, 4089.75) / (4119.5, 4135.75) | 0.161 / 1.68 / 1.49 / 1.76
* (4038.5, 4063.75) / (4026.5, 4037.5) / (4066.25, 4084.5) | -0.033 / 1.93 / 1.95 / 1.86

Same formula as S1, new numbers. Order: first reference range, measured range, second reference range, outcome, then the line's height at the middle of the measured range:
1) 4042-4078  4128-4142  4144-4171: 0.44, 1.91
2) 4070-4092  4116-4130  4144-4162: 0.33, 1.82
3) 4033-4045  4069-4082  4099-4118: -1.43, 1.66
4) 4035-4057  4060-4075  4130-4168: 0.35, 1.94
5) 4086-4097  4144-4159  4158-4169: -0.36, 1.85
